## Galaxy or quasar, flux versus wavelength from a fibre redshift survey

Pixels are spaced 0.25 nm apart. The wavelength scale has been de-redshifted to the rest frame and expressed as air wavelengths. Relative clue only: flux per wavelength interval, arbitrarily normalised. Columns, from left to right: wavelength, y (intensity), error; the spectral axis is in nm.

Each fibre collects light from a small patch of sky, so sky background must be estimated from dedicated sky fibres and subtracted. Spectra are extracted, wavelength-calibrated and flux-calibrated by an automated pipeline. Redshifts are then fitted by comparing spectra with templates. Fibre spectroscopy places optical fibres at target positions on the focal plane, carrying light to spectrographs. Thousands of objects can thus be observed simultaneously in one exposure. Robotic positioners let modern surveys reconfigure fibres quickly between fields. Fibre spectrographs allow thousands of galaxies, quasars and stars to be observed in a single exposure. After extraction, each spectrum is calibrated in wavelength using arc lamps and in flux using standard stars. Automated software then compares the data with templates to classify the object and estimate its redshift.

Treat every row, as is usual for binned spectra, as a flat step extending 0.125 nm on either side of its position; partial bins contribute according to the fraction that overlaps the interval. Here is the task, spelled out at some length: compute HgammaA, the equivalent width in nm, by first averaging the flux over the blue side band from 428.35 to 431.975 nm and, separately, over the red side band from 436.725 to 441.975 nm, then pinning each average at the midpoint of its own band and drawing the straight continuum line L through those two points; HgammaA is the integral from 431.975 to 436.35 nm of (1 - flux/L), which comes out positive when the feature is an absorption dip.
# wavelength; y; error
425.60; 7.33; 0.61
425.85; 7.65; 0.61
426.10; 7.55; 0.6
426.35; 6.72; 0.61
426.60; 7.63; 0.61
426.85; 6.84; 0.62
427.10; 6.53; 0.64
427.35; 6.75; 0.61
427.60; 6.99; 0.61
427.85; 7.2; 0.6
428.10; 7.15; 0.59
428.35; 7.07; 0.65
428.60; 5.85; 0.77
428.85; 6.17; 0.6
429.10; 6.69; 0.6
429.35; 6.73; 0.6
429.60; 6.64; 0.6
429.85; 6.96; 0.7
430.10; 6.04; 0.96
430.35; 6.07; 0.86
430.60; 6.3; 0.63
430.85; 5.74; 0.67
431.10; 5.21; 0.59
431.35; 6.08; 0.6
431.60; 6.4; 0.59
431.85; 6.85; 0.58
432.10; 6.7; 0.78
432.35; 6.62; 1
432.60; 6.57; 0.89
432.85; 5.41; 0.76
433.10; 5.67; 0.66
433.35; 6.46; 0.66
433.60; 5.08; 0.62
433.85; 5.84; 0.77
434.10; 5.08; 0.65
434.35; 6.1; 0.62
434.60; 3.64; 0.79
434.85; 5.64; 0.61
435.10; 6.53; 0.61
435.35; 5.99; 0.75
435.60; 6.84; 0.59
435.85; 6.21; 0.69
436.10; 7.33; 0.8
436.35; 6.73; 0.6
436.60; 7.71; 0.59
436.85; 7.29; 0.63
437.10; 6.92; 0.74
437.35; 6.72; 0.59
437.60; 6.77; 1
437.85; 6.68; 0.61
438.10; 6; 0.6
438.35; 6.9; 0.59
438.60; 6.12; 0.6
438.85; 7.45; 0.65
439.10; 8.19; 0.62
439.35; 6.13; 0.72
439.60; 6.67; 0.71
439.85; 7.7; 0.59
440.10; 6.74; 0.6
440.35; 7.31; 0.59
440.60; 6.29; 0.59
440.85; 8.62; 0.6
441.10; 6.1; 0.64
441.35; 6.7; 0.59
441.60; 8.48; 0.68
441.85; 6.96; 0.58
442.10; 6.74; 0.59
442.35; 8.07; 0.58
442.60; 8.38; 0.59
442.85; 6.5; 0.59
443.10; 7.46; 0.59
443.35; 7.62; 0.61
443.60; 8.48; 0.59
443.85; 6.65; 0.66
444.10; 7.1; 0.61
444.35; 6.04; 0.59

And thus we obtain 0.39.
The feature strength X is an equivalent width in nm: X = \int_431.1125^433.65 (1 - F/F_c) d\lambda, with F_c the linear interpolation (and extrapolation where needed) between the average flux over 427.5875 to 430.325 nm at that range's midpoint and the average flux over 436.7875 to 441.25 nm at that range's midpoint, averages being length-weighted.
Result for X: 0.21 nm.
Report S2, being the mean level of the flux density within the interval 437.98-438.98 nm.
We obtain 6.63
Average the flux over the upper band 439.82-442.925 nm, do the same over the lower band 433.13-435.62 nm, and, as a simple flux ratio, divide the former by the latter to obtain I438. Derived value 1.3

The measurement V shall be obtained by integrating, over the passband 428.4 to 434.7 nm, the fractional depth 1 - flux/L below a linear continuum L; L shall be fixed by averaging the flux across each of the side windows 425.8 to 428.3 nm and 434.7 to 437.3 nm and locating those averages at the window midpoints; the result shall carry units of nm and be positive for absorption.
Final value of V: 0.76 nm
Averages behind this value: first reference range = 7.08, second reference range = 6.69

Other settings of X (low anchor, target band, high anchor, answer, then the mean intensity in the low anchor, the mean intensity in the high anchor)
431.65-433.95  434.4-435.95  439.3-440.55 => 0.143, 6.15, 6.92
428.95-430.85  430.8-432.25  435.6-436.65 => 0.082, 6.44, 6.93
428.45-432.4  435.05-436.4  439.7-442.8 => 0.040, 6.31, 7.32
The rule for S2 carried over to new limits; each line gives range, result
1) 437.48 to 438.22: 6.48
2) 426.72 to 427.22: 6.7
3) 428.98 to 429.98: 6.75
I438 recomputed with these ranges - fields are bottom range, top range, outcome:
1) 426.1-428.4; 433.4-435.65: 0.80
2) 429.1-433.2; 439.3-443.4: 1.15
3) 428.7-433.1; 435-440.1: 1.09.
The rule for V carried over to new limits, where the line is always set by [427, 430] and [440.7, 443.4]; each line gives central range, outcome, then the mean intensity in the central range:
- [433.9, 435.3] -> 0.314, 5.45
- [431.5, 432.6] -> 0.042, 6.64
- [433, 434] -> 0.176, 5.75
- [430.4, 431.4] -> 0.148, 5.83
